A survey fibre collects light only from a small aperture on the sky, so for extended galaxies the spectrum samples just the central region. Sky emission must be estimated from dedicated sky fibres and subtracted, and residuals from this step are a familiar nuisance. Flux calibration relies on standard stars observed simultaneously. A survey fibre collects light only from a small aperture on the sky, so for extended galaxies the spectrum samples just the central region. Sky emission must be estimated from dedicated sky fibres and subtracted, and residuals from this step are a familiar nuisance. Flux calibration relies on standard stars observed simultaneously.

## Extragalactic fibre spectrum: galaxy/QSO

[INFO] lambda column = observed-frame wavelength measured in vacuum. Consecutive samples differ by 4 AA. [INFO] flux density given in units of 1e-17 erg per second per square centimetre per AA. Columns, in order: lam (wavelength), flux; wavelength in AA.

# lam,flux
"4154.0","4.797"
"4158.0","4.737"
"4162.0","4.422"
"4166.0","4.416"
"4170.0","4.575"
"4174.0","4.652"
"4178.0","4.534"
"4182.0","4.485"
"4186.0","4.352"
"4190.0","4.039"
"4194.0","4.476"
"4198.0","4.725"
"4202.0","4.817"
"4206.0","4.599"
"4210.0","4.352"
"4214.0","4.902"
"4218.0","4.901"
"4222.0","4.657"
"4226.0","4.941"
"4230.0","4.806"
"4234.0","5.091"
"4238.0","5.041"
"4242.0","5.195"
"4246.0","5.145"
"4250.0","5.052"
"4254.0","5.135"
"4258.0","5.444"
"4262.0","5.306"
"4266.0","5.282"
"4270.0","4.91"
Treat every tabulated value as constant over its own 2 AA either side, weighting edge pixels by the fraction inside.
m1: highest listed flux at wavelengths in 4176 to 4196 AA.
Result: 4.534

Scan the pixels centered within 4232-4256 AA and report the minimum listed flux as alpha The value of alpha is 5.041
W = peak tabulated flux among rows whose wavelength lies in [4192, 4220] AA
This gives 4.902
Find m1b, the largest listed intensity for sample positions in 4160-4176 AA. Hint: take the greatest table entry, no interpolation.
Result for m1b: 4.652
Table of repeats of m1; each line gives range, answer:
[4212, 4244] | 5.195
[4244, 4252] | 5.145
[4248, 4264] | 5.444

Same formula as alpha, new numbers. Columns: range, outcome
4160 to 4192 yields 4.039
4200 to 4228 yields 4.352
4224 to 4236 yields 4.806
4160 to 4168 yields 4.416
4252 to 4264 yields 5.135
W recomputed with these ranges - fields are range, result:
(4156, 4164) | 4.737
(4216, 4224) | 4.901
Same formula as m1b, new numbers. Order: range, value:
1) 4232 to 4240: 5.091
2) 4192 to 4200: 4.725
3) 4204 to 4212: 4.599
